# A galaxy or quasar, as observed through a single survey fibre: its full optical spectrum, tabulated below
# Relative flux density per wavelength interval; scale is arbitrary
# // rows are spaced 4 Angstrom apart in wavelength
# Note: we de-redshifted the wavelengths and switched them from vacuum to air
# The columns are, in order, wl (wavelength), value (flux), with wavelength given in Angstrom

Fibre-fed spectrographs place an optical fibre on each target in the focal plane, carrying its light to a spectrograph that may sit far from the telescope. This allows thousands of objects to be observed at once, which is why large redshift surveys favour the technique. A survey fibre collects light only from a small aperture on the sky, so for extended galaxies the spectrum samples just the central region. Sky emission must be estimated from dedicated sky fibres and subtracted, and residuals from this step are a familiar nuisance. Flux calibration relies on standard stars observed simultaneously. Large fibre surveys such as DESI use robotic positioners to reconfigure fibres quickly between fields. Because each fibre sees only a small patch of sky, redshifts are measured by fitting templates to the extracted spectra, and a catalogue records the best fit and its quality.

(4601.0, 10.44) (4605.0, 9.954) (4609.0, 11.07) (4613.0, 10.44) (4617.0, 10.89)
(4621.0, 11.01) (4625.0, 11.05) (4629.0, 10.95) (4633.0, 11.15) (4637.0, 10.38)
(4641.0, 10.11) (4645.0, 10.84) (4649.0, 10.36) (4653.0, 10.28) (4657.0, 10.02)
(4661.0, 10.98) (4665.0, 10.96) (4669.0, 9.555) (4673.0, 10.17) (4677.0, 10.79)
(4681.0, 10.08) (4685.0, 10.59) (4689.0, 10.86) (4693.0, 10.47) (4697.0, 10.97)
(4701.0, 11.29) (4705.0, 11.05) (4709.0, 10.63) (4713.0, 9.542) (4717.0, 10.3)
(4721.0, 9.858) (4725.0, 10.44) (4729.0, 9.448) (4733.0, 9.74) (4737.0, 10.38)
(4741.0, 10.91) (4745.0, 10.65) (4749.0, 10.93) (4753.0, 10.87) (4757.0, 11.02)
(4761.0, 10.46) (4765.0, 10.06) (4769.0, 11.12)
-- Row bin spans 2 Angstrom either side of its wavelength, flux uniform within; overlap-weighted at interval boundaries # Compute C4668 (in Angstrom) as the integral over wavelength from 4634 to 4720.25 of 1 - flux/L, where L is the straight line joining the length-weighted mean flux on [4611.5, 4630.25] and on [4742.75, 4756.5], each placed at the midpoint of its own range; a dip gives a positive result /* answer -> 3.0 Angstrom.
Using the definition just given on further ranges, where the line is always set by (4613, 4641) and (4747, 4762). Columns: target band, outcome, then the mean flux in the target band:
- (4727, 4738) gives 1.05 Angstrom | 9.81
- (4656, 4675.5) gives 0.83 Angstrom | 10.4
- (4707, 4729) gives 1.51 Angstrom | 10.1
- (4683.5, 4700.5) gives 0.08 Angstrom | 10.8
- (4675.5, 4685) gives 0.33 Angstrom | 10.4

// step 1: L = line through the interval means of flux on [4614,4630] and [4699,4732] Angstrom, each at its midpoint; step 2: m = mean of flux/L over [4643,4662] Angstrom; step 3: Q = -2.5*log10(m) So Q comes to 0.03 mag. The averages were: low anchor 10.9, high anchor 10.3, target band 10.5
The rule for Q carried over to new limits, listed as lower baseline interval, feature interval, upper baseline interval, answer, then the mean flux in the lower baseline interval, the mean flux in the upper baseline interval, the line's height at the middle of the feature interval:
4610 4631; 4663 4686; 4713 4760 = 0.03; 10.9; 10.4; 10.6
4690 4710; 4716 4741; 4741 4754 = 0.08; 10.9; 10.8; 10.9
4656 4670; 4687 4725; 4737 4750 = 0.01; 10.5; 10.8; 10.6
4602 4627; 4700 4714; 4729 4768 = -0.01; 10.7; 10.5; 10.6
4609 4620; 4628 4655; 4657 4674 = 0.00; 10.8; 10.4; 10.6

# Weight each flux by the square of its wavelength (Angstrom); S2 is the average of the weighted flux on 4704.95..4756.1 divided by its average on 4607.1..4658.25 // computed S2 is 1.01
